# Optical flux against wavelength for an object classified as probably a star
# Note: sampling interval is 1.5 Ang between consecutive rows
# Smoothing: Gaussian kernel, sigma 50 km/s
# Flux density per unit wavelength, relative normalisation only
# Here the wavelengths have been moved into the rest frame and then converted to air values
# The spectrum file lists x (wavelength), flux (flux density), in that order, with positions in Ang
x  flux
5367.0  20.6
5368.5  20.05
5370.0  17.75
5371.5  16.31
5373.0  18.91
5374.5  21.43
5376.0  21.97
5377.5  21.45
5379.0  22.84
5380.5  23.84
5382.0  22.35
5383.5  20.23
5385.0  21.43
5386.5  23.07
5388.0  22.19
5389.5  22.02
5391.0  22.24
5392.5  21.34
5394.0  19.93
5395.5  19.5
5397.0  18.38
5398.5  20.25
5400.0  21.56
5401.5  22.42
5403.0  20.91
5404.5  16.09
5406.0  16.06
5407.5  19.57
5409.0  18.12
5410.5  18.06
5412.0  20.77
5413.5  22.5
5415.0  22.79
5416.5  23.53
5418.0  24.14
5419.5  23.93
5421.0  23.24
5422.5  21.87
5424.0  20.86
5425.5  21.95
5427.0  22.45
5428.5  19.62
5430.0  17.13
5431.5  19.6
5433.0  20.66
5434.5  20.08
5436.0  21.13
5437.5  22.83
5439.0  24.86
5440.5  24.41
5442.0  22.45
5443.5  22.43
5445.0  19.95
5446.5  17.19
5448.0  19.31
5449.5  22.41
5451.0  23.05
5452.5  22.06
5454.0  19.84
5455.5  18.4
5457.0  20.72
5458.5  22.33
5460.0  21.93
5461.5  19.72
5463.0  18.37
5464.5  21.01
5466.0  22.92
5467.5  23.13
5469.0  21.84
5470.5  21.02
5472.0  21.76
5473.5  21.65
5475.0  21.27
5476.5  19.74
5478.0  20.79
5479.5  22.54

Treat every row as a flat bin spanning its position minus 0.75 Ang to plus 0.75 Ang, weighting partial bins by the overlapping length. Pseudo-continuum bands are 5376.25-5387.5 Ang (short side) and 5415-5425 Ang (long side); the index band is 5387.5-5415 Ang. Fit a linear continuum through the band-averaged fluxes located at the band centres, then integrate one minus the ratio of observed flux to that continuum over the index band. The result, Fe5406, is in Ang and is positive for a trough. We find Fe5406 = 2.9 Ang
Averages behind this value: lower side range 22.2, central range 20.2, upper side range 22.9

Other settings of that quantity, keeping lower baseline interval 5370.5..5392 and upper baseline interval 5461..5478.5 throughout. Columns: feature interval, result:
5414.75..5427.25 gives -0.9 Ang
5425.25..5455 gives 0.1 Ang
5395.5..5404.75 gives 0.5 Ang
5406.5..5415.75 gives 0.5 Ang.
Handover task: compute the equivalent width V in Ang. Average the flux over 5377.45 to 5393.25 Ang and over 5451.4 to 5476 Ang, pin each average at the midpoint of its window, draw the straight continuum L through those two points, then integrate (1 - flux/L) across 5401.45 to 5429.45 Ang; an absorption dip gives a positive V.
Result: 1.04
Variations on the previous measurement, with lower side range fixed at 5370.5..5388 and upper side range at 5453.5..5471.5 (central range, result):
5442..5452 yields 0.06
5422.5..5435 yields 0.41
